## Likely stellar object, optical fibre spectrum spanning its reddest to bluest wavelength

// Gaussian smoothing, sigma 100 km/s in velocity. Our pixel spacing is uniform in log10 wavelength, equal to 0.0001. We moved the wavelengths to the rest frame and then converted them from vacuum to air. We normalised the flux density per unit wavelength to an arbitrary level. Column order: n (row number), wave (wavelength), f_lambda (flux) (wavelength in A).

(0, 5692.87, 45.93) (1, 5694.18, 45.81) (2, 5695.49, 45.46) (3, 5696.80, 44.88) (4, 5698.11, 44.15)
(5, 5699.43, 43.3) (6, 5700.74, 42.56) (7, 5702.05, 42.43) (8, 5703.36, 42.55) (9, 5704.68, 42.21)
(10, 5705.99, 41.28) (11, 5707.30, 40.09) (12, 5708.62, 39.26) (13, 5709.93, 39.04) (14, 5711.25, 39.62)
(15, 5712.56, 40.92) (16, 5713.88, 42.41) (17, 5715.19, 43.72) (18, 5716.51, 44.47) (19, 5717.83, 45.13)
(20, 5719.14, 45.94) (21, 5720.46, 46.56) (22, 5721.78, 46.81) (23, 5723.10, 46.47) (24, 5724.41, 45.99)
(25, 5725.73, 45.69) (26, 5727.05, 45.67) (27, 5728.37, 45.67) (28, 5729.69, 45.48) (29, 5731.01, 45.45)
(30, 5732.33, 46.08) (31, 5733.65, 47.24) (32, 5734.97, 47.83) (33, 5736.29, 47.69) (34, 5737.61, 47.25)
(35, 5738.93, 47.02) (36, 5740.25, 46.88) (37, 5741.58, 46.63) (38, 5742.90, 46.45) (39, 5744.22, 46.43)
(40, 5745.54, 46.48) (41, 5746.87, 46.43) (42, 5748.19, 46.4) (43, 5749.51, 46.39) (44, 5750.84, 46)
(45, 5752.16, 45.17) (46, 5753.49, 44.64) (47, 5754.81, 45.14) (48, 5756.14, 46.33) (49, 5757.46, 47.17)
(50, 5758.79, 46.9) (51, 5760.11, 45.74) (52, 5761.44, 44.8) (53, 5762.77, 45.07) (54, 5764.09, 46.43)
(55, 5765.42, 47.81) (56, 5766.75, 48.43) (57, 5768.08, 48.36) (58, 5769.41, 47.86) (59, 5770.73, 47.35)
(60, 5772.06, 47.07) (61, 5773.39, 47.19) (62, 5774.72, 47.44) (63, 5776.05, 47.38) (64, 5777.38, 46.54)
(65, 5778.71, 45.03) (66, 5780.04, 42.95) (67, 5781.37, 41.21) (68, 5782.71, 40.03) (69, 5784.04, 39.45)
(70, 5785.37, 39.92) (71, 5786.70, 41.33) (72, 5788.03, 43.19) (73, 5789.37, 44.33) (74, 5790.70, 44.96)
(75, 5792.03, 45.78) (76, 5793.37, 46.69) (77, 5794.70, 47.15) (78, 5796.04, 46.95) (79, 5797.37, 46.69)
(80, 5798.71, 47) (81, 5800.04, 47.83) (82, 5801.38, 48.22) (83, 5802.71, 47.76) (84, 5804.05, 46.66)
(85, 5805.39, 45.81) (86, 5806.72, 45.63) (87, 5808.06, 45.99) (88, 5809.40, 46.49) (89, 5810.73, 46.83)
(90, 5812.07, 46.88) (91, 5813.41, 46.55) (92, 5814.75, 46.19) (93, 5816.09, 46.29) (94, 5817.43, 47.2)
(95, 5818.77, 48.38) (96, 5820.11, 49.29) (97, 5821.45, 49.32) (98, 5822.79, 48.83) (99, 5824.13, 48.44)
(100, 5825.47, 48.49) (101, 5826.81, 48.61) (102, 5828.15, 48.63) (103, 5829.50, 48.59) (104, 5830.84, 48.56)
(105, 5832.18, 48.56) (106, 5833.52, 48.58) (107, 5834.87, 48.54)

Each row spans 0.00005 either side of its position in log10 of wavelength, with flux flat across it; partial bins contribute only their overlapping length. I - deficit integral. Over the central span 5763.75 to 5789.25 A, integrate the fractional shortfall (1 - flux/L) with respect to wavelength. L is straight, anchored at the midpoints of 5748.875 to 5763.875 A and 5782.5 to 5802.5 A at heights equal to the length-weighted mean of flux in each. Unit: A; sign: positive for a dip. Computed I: 0.2 A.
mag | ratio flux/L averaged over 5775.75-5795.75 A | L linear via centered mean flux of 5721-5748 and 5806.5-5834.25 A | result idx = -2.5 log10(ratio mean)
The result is 0.08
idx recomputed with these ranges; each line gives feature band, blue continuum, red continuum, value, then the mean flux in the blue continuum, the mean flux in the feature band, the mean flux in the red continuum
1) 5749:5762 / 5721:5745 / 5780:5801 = -0.01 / 46.5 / 45.8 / 44.2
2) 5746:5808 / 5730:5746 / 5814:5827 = 0.04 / 46.8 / 45.7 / 48.1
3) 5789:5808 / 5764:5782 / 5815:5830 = 0.02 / 46.5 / 46.6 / 48.3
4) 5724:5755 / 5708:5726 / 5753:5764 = -0.03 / 43.7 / 46.3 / 45.8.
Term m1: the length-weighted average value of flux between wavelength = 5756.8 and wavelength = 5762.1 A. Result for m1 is 46.2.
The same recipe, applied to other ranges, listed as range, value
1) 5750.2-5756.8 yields 45.5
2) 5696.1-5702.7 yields 43.5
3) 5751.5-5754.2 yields 44.9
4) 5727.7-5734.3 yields 46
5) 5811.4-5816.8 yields 46.4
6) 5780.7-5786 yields 40.1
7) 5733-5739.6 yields 47.4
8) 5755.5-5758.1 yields 46.8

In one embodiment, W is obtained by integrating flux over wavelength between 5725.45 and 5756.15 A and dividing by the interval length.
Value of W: 46.3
